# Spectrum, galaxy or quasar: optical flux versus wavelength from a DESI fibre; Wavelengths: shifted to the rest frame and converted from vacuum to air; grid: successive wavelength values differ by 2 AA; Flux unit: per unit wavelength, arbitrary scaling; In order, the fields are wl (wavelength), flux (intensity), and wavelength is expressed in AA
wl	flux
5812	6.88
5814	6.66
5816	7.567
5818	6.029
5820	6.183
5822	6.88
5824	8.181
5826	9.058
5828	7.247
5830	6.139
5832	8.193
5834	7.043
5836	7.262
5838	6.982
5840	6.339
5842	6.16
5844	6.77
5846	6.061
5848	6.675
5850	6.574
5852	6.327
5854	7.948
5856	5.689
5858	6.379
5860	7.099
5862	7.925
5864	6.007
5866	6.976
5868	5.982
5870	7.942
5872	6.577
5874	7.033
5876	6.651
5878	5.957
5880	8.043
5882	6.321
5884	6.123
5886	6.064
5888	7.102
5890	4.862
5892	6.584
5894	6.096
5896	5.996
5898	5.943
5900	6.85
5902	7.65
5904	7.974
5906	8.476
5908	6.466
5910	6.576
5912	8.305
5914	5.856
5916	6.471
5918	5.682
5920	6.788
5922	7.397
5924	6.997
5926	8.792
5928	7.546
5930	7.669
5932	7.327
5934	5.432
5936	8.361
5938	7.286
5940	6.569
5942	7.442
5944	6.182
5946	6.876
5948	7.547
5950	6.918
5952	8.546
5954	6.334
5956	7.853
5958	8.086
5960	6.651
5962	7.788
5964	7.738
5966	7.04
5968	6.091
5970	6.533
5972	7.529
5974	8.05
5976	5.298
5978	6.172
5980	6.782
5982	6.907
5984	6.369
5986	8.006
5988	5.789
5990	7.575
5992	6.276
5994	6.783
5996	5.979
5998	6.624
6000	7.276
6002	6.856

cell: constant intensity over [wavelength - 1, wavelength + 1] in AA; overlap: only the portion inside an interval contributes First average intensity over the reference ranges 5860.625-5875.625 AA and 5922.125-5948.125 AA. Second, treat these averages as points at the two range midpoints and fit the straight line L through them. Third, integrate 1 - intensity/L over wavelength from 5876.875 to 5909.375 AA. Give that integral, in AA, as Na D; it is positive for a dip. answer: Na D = 1.74 AA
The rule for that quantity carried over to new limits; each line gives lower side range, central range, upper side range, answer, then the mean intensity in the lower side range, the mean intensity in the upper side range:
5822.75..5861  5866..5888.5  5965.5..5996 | 0.59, 6.95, 6.72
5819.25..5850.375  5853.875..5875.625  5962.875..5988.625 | 0.44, 7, 6.81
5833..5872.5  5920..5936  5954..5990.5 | -1.04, 6.74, 6.99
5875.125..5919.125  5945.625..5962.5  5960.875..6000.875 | -1.60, 6.64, 6.83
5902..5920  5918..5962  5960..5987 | -1.71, 7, 6.94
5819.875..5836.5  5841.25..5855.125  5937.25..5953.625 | 1.36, 7.42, 7.14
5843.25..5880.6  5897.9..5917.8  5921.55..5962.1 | 0.05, 6.76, 7.3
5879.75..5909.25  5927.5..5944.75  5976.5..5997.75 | -1.14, 6.67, 6.63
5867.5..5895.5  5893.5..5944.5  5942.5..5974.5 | -1.16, 6.52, 7.23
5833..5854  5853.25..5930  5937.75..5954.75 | 0.48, 6.68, 7.08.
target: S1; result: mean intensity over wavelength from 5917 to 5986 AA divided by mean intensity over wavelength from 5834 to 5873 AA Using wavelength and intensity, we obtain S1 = 1.05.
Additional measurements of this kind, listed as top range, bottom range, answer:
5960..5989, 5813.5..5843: 0.97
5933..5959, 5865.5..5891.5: 1.09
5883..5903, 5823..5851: 0.90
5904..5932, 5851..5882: 1.05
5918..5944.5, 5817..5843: 1.02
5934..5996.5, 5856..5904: 1.06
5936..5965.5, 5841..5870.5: 1.09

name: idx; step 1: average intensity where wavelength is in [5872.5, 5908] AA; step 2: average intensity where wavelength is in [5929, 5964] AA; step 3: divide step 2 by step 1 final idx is 1.1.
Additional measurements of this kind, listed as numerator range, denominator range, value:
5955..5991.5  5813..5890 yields 1.03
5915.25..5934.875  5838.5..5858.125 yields 1.08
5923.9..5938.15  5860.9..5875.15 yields 1.08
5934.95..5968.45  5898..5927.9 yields 1.02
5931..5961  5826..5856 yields 1.04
